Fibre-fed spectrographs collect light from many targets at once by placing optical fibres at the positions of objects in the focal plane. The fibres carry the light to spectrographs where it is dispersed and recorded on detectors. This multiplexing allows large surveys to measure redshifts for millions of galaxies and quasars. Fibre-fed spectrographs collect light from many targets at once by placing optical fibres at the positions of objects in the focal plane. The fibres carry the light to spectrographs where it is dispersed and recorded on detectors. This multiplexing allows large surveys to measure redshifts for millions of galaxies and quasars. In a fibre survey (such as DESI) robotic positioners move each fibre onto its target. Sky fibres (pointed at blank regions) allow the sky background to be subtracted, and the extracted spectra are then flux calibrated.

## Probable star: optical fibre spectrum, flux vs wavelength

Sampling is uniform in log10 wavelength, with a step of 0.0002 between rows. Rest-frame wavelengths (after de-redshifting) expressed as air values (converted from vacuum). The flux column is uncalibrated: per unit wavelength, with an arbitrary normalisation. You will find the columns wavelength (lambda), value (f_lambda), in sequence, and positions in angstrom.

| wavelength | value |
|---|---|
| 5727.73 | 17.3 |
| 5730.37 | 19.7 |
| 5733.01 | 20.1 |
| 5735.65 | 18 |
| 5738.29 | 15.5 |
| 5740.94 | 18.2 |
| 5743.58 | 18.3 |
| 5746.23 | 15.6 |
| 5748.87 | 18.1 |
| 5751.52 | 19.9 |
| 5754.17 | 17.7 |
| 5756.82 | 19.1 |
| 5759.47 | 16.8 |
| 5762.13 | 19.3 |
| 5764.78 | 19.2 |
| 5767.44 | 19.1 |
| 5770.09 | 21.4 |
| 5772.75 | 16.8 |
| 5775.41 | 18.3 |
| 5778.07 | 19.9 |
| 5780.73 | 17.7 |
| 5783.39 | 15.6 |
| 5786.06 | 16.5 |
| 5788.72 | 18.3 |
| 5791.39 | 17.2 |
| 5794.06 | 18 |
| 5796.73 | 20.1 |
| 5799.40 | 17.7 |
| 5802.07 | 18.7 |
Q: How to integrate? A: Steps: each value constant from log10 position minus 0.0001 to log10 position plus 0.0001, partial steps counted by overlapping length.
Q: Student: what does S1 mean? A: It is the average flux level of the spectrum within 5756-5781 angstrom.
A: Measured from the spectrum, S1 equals 18.8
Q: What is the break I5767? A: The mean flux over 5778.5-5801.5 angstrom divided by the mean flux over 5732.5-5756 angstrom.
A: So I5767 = 0.99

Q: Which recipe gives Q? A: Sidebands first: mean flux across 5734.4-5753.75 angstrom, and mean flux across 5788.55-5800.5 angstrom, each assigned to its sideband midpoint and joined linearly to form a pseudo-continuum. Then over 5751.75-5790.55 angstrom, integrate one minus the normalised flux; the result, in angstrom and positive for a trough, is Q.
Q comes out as -0.7 angstrom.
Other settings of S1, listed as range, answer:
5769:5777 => 18.8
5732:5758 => 18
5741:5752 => 17.9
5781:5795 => 17.1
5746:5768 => 18.4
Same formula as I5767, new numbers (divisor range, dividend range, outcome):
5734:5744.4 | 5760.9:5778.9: 1.09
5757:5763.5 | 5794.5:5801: 1.03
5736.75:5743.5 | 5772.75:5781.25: 1.07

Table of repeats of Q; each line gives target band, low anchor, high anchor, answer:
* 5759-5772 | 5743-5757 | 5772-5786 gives -1.0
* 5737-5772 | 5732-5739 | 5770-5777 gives -0.2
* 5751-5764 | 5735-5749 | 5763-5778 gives -0.2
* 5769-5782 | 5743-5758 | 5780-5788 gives -1.3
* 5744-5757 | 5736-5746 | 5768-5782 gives -0.2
